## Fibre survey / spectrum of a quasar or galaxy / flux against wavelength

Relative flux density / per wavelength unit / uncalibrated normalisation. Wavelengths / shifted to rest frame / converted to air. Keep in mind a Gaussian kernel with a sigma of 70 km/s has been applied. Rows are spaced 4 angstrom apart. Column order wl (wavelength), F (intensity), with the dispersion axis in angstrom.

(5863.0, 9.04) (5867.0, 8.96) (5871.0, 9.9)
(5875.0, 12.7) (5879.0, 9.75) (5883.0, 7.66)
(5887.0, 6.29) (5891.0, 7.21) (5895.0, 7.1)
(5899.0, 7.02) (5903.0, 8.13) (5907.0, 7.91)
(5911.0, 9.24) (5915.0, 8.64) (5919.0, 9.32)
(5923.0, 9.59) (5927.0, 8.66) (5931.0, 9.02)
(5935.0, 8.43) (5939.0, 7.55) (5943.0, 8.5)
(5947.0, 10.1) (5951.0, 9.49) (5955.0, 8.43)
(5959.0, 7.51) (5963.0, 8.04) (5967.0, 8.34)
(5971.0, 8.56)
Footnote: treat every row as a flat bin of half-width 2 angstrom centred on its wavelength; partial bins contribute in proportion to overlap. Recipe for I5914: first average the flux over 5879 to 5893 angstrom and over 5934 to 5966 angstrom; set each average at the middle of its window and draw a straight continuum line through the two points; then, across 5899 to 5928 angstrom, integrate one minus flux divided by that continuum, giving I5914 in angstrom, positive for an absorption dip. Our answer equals -2.81 angstrom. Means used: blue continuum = 7.44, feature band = 8.67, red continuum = 8.5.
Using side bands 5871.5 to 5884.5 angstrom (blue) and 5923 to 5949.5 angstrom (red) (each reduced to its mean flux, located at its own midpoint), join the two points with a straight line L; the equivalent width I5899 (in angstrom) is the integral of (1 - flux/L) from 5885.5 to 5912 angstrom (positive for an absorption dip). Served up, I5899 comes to 5.79 angstrom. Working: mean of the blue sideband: 10.1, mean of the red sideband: 8.79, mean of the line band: 7.52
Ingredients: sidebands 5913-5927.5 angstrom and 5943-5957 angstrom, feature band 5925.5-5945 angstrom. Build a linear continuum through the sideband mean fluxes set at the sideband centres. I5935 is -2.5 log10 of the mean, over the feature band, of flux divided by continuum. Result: 0.09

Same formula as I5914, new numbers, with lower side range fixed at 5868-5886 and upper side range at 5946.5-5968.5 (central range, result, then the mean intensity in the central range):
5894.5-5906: 2.32 angstrom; 7.5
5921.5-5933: -0.08 angstrom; 9.07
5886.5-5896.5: 2.71 angstrom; 6.94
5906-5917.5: 0.67 angstrom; 8.69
